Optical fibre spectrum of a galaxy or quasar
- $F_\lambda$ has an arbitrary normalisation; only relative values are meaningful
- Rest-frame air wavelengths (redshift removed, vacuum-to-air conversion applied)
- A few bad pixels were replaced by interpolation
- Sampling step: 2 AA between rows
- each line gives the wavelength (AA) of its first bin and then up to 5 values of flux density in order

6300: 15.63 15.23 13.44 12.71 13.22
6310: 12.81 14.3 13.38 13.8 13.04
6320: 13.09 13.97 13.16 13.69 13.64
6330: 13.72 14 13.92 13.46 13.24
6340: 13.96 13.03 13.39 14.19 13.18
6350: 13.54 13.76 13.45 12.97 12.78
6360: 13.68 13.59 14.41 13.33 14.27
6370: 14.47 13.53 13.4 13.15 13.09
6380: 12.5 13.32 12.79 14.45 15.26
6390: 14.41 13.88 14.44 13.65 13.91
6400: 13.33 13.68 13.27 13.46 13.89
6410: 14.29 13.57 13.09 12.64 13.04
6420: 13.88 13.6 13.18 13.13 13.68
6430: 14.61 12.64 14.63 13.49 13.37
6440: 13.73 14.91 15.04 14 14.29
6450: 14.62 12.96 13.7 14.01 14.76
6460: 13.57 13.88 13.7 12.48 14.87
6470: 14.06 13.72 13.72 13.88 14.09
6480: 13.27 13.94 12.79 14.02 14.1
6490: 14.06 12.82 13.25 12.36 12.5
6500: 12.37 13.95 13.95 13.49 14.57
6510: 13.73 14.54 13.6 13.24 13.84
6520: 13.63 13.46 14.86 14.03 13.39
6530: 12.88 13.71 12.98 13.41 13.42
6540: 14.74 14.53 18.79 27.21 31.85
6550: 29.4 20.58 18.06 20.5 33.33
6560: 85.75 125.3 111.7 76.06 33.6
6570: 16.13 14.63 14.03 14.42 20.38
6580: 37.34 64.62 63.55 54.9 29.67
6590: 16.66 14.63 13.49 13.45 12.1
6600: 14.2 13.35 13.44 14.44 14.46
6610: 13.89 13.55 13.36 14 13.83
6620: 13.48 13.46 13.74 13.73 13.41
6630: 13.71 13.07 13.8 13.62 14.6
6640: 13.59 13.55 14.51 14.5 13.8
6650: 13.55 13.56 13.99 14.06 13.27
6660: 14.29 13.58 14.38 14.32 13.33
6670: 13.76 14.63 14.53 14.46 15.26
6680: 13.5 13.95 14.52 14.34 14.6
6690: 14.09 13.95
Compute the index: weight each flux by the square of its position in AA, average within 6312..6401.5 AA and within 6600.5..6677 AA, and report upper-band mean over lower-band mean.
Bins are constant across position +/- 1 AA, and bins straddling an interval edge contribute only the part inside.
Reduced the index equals 1.1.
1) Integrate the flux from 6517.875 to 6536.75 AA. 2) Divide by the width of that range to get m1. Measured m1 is 13.6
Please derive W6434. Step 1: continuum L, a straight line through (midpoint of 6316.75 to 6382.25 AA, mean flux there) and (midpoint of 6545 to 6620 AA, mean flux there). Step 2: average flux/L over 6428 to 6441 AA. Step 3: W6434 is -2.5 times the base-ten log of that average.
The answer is 0.40 mag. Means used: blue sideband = 13.5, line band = 13.7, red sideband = 30.9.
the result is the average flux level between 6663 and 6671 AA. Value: 13.9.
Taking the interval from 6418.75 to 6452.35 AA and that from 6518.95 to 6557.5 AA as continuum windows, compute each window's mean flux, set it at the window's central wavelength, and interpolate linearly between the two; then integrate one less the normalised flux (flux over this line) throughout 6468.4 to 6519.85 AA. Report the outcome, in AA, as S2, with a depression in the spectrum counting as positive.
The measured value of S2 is 7.7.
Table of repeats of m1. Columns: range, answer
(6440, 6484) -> 13.9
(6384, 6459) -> 13.8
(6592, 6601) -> 13.5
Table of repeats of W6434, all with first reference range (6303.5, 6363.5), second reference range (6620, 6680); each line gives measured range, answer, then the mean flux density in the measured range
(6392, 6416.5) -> 0.00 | 13.6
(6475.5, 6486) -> 0.00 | 13.6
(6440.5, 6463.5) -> -0.04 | 14.1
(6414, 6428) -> 0.03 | 13.3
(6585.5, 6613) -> -0.24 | 17.3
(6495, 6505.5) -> 0.05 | 13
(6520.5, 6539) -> 0.01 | 13.6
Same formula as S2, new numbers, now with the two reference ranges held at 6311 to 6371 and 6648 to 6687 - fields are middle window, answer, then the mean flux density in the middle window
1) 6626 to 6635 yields 0.3 AA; 13.5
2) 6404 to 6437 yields 0.4 AA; 13.5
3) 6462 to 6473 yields 0.0 AA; 13.8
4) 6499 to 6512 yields 0.1 AA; 13.7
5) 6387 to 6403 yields -0.4 AA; 14.1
